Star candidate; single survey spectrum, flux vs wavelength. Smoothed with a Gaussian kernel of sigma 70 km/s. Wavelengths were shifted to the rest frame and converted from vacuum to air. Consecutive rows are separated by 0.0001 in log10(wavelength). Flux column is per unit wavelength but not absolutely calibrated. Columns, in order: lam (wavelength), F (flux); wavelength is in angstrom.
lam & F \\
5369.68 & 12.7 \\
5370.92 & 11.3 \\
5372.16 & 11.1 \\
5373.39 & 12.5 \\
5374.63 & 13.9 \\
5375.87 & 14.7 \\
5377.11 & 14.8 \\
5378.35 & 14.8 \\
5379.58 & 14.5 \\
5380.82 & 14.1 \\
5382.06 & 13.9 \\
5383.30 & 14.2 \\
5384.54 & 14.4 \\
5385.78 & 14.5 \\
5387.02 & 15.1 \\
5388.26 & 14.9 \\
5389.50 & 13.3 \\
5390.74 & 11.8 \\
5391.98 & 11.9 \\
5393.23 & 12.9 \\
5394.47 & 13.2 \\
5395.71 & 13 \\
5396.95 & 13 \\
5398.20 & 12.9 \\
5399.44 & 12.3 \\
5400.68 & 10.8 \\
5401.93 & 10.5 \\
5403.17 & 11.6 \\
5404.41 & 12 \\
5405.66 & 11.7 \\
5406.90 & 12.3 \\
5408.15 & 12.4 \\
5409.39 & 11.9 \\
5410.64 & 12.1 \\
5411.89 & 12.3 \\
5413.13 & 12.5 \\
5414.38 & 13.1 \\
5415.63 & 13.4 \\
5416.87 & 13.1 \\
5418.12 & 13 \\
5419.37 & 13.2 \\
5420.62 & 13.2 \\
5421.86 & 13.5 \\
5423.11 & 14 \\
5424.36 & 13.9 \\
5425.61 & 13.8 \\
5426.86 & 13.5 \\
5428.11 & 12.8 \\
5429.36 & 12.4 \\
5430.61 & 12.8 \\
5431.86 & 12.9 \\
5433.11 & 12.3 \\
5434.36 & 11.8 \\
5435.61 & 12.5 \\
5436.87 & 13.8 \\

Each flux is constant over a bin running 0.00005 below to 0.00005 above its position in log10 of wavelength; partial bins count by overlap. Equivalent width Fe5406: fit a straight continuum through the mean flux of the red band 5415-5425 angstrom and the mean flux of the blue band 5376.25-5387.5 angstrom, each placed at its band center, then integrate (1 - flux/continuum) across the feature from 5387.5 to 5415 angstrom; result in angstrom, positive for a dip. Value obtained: 3.0 angstrom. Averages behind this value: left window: 14.5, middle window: 12.4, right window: 13.4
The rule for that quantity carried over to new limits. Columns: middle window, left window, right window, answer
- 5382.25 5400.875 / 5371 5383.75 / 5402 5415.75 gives -0.3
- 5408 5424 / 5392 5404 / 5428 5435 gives -0.7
